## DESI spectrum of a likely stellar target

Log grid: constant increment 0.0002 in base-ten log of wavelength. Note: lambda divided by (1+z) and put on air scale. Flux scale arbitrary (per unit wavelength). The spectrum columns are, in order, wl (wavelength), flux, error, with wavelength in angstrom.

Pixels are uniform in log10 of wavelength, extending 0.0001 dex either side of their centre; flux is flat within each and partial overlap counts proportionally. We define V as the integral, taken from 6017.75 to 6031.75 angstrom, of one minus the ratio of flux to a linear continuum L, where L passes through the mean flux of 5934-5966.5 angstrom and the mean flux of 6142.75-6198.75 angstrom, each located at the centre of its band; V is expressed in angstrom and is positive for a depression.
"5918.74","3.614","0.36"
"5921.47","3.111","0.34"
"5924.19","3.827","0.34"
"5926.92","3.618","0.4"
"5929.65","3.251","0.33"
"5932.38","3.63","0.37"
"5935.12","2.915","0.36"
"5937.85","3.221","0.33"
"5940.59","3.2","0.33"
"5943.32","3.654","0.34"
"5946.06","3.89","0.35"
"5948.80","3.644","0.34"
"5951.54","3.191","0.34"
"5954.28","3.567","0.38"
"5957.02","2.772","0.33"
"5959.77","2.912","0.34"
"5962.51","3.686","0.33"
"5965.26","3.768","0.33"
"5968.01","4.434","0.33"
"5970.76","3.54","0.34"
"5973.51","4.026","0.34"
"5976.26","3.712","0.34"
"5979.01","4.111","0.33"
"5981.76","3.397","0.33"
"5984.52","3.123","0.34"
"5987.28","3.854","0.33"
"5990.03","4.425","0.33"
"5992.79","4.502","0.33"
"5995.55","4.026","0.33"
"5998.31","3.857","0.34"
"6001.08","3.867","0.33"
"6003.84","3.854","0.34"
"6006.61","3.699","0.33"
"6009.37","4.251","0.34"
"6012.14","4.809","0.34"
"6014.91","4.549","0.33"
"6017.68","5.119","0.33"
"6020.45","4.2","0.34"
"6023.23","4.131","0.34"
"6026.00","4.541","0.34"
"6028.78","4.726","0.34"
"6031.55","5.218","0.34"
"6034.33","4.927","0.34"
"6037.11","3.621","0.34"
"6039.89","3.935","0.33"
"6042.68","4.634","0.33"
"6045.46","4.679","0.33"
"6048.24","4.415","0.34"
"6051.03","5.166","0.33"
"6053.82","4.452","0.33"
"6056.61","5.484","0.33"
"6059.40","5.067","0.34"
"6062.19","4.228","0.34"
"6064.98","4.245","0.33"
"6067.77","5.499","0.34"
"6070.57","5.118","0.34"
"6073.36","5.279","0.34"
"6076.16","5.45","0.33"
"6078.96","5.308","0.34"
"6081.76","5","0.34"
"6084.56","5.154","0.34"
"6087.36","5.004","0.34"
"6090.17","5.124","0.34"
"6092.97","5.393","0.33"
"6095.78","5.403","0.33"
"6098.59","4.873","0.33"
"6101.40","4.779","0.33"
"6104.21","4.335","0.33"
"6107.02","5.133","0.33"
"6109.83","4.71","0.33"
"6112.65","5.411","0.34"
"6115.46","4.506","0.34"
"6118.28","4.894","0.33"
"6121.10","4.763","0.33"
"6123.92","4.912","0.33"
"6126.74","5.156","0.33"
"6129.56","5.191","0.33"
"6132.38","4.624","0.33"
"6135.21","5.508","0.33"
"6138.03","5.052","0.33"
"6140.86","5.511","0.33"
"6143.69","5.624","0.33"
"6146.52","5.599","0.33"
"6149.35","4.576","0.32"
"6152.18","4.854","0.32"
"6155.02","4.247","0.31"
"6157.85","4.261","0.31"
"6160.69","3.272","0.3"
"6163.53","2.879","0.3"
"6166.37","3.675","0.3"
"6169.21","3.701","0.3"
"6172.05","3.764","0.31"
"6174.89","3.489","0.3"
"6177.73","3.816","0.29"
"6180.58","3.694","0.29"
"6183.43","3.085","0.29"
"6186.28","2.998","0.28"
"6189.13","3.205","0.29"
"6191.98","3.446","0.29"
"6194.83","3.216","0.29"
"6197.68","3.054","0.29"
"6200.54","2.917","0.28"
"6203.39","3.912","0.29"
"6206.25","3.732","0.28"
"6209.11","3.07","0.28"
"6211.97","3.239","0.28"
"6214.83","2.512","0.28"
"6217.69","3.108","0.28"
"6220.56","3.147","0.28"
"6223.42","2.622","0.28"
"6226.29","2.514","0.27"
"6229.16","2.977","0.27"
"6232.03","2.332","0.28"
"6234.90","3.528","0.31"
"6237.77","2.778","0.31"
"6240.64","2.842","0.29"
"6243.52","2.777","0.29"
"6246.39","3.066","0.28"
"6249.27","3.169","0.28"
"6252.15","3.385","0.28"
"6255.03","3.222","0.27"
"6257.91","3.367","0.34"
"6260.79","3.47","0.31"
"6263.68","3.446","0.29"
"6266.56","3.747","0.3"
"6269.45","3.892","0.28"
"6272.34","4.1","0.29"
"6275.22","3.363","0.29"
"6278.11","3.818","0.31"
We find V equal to -4.1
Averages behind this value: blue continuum 3.37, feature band 4.56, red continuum 3.81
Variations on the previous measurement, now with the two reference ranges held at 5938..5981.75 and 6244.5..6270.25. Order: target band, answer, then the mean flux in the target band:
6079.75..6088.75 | -4.0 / 5.07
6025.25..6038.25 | -4.0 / 4.63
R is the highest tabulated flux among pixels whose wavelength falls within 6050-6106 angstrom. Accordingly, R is 5.499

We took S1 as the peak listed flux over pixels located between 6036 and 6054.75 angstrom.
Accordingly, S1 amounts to 5.166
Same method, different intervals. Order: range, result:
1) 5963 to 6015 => 4.809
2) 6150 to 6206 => 4.854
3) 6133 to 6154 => 5.624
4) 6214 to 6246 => 3.528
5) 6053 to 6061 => 5.484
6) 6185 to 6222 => 3.912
